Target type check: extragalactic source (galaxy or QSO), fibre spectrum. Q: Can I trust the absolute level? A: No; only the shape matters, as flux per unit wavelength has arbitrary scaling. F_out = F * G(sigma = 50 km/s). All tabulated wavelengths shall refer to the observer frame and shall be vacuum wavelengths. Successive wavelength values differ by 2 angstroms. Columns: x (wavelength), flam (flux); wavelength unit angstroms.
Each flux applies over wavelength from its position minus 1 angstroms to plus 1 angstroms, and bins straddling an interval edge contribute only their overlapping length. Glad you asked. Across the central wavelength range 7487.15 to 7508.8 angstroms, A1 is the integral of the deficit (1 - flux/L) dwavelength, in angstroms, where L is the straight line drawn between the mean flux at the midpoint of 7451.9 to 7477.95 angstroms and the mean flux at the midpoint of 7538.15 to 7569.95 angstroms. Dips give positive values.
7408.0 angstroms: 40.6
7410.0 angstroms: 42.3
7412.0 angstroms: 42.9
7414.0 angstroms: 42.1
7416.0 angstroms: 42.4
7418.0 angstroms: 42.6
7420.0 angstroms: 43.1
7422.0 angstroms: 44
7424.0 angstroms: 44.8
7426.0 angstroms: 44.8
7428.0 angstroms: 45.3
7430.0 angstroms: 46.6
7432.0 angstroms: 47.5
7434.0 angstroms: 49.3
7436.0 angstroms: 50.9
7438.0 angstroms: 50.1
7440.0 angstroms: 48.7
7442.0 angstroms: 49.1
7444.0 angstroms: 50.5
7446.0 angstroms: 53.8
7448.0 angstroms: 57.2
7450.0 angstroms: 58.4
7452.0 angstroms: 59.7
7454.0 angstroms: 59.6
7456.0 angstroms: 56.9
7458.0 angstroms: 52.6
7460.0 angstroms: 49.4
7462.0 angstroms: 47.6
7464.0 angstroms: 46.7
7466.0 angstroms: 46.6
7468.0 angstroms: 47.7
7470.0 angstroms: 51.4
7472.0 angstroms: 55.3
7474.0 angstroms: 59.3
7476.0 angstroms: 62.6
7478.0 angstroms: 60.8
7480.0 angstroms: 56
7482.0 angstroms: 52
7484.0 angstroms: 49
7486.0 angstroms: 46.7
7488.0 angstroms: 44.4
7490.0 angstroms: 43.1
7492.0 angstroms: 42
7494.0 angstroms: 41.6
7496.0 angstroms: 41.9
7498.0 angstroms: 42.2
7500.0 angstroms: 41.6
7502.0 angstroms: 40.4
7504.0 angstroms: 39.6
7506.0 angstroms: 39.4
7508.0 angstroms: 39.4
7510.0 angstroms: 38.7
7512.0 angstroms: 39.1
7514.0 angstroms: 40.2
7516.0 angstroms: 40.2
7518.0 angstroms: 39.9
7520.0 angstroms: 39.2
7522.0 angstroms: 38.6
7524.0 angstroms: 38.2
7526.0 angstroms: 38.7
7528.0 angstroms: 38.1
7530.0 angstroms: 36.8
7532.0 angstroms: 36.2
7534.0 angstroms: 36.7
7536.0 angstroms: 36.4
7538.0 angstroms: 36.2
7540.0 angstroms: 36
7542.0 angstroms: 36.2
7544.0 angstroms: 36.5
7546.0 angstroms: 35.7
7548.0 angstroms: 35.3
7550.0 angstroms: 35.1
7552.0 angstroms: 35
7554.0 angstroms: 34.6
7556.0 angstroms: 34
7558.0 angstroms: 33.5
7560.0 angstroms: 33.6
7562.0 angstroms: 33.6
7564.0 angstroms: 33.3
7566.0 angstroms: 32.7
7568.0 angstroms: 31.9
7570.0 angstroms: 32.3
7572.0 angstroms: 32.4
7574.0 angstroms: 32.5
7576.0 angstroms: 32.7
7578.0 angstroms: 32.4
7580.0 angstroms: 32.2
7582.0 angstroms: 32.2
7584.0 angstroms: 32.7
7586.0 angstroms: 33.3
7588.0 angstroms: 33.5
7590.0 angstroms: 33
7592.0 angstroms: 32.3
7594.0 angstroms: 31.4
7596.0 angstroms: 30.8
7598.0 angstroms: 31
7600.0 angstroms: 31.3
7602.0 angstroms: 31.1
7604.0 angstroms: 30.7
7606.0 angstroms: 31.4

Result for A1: 2.35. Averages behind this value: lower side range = 53.5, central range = 41.4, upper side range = 34.4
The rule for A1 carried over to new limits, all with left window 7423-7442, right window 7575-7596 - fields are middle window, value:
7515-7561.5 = 0.8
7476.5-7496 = -2.8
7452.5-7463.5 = -2.0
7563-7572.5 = 0.5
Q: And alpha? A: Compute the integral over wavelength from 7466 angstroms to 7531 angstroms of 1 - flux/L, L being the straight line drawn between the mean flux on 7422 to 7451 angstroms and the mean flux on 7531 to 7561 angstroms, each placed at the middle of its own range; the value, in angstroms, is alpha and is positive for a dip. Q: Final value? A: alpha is -4.4 angstroms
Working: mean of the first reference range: 49.6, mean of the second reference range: 35.4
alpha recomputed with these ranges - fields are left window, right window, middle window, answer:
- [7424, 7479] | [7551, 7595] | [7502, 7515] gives 1.1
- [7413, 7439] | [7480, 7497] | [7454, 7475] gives -2.8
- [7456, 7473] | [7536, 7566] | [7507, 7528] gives 0.8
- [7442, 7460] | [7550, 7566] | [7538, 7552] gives 0.3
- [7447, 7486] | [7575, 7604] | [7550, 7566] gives 1.6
